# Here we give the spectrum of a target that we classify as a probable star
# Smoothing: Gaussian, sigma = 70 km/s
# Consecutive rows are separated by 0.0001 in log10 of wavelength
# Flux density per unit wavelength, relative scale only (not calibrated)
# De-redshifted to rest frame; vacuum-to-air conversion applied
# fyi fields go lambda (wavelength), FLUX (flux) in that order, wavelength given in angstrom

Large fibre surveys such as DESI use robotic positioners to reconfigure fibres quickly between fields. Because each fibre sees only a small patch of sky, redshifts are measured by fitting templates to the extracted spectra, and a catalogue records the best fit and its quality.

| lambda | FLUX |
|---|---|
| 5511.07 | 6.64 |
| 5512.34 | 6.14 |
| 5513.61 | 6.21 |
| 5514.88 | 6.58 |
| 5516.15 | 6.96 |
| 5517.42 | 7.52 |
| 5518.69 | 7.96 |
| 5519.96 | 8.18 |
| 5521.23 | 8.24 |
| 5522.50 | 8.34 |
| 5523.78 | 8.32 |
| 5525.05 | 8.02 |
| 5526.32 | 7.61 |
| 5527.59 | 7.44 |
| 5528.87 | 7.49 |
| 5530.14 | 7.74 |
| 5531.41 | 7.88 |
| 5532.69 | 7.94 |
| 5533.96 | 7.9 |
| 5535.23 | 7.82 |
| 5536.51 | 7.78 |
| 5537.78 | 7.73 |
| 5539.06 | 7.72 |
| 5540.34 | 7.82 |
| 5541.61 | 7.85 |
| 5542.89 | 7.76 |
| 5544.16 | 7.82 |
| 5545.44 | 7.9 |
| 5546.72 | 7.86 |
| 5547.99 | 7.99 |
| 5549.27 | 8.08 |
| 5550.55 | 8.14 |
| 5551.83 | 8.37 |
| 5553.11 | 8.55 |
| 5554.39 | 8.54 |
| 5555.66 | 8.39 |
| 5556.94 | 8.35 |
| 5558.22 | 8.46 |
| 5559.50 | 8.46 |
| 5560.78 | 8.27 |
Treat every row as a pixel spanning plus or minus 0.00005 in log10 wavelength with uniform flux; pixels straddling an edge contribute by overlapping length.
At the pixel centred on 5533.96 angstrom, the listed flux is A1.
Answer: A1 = 7.9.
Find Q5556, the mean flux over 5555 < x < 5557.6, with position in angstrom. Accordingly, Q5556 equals 8.4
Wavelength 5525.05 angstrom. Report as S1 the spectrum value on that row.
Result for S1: 8.02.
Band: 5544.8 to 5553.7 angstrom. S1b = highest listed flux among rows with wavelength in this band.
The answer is 8.55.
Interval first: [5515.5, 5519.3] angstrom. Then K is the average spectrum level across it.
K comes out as 7.48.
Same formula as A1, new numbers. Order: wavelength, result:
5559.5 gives 8.46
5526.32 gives 7.61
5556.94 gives 8.35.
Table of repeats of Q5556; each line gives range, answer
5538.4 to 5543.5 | 7.78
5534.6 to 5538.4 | 7.78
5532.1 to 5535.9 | 7.89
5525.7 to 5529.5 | 7.5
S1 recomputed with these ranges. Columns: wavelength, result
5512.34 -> 6.14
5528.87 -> 7.49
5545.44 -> 7.9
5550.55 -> 8.14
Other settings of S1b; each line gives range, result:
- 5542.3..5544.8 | 7.82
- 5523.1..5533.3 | 8.32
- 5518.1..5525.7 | 8.34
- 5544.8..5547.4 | 7.9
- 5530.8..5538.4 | 7.94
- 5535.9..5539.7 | 7.78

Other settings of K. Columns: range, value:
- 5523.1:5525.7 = 8.16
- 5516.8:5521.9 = 7.99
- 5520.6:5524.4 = 8.29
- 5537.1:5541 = 7.76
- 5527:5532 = 7.64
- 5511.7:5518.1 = 6.69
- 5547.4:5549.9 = 8.03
